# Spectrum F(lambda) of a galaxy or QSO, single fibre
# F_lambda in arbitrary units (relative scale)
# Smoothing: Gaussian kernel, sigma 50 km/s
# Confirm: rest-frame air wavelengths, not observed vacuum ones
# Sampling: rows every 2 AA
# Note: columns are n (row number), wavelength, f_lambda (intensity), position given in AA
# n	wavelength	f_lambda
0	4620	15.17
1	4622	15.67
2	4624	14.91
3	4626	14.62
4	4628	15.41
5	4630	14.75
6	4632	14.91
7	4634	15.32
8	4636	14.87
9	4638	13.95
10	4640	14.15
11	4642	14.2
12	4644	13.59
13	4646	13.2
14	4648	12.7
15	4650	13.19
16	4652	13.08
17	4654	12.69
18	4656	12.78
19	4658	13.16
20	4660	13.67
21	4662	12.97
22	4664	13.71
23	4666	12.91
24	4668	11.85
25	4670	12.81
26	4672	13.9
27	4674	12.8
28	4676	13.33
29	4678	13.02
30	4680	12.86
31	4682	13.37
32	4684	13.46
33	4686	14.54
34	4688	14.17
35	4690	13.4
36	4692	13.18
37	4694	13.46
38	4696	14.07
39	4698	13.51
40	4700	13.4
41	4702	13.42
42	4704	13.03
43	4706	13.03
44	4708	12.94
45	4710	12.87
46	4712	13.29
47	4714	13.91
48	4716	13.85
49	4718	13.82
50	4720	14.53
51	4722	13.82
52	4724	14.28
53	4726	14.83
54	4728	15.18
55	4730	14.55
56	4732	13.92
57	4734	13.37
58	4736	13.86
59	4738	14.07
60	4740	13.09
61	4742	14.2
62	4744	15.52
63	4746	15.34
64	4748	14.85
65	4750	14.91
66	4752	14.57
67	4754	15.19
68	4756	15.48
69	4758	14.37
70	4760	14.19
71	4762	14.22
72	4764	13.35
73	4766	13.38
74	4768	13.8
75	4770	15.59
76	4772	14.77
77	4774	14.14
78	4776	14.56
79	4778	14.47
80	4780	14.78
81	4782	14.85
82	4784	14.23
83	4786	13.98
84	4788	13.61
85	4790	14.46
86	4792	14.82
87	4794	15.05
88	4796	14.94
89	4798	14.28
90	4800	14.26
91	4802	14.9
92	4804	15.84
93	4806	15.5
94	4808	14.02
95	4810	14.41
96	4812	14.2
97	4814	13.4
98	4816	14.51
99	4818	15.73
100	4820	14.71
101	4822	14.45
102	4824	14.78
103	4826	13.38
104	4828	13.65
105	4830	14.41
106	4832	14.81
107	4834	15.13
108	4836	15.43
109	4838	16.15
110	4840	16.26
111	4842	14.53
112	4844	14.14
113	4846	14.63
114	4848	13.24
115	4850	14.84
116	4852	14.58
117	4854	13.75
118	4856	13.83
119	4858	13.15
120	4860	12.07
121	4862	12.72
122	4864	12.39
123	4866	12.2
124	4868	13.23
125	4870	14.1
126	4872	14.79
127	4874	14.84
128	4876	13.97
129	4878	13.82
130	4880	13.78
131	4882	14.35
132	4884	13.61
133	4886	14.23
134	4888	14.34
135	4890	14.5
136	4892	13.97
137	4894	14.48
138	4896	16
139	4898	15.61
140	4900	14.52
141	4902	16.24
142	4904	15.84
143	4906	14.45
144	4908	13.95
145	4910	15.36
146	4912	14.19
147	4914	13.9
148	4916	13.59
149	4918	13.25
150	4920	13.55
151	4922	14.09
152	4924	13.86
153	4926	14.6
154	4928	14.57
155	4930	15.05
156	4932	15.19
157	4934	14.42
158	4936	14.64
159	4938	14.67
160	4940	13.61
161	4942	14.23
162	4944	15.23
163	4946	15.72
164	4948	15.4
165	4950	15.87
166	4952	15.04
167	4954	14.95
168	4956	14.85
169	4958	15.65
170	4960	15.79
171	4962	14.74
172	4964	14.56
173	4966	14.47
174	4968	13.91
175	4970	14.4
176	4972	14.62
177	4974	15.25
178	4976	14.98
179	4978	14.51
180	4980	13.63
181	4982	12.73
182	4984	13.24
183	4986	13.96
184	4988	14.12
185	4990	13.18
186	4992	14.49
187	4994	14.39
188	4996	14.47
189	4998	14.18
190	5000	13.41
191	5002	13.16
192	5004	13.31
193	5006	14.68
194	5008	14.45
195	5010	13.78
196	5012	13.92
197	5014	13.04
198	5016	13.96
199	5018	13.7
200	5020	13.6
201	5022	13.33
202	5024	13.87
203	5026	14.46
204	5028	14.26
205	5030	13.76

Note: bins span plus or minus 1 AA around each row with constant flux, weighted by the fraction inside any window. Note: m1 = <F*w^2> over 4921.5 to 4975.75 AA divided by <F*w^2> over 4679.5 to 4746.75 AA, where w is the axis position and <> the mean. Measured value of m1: 1.18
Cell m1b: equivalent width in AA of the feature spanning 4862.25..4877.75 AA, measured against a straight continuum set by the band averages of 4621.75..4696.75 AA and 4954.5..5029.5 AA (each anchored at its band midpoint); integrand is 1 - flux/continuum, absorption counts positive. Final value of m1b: 0.4 AA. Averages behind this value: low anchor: 13.7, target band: 13.6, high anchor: 14.1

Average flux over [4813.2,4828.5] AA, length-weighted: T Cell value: 14.4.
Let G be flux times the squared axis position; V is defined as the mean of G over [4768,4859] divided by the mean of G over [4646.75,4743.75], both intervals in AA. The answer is 1.1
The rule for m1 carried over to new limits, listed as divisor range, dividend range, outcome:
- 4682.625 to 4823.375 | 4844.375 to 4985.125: 1.08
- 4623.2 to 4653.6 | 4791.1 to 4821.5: 1.12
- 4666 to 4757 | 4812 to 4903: 1.10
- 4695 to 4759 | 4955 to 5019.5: 1.12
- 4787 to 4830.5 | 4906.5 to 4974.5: 1.06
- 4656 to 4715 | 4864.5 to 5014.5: 1.20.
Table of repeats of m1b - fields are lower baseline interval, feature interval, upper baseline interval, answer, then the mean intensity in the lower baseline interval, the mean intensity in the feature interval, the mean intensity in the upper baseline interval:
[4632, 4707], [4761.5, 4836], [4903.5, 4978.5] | -2.5 AA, 13.4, 14.5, 14.6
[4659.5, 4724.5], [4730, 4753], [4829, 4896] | -1.2 AA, 13.4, 14.3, 14.2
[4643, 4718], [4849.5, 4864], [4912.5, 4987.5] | 0.7 AA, 13.3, 13.4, 14.5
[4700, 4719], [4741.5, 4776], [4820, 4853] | -1.8 AA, 13.4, 14.6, 14.7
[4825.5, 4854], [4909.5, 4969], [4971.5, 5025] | -1.8 AA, 14.6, 14.6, 13.9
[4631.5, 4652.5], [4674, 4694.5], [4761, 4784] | 0.9 AA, 13.9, 13.4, 14.3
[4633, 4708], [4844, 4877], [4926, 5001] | 1.1 AA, 13.4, 13.7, 14.5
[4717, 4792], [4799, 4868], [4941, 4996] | 0.9 AA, 14.4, 14.3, 14.6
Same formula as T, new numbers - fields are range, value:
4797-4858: 14.6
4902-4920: 14.4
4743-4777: 14.6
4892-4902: 15.1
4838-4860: 14.3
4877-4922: 14.4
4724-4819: 14.5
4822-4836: 14.4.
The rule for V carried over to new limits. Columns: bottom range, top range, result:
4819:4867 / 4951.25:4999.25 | 1.08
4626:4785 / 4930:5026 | 1.15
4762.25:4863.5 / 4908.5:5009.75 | 1.06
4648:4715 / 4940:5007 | 1.23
